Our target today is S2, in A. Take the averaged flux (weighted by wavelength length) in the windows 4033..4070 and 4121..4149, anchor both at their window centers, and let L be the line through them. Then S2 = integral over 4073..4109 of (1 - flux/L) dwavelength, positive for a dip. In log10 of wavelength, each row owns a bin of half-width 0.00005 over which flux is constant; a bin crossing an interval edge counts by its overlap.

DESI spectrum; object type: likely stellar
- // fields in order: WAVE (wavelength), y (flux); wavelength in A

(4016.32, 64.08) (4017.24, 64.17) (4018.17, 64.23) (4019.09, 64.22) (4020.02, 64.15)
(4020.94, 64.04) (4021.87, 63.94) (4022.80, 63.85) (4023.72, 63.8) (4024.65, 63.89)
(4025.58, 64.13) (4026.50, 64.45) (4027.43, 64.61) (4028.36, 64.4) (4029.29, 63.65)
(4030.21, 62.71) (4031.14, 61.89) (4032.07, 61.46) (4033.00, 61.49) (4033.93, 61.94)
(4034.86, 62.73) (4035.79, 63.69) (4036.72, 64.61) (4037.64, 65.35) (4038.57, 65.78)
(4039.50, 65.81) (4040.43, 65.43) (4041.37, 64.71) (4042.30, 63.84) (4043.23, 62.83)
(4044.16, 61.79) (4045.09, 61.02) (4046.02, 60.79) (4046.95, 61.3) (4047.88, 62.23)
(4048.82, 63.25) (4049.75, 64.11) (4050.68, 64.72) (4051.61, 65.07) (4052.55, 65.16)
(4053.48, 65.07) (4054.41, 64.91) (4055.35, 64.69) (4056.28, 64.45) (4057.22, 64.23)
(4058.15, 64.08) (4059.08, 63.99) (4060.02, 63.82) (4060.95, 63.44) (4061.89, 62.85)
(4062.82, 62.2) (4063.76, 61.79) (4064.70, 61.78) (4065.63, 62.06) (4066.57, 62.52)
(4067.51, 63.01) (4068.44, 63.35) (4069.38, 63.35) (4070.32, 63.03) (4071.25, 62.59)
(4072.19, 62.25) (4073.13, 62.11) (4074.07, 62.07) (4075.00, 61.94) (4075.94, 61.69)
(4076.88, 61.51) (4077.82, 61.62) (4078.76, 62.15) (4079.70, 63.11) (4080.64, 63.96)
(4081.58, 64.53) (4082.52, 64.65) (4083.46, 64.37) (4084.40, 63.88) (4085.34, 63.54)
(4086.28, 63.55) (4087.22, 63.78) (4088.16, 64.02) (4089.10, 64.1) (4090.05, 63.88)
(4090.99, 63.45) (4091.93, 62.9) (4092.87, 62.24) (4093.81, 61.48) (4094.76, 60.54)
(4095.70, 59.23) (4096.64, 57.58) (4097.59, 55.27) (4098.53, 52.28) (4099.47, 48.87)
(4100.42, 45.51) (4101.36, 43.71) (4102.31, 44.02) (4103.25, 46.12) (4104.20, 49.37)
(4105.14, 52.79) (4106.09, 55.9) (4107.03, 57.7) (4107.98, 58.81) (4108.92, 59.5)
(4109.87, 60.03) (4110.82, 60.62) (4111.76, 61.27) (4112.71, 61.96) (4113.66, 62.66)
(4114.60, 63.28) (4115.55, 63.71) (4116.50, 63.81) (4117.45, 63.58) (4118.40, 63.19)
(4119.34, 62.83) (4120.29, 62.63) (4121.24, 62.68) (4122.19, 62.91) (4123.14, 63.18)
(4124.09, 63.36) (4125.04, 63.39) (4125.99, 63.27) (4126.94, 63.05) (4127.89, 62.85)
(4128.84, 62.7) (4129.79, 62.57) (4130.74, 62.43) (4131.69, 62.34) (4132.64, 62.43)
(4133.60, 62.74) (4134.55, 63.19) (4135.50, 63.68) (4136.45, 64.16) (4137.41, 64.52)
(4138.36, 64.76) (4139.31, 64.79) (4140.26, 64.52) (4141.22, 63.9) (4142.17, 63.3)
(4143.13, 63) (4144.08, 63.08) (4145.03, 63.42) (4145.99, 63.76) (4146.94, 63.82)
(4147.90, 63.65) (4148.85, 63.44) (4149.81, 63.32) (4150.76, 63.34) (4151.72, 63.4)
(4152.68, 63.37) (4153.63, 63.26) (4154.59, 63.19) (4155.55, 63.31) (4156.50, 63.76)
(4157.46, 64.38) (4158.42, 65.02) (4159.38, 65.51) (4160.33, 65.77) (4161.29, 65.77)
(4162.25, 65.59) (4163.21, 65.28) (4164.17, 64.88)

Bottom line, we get 2.6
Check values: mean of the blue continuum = 63.5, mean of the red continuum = 63.4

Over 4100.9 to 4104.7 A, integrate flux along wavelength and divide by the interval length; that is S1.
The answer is 45.9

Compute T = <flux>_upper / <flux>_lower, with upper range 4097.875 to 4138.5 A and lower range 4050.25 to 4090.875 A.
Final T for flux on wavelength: 0.9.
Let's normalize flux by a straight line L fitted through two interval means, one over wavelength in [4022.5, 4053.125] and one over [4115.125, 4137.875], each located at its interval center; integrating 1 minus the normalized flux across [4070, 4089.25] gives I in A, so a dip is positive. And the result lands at 0.1 A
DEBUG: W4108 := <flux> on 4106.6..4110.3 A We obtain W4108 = 59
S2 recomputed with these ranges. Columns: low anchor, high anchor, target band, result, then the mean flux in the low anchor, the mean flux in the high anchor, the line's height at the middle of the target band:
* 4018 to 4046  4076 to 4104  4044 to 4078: -0.9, 63.6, 59.1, 61.4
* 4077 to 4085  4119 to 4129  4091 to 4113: 2.6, 63.4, 63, 63.2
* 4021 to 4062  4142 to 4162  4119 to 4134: 0.2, 63.7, 63.9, 63.8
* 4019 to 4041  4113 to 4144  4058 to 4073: 0.2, 63.8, 63.3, 63.6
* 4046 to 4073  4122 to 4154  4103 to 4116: 1.0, 63.3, 63.4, 63.4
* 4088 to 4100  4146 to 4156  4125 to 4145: -0.3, 59.5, 63.4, 62.3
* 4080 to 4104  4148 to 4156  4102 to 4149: -0.2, 58.6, 63.3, 61.2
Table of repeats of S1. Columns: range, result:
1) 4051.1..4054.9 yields 65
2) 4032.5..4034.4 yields 61.6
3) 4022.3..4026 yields 63.8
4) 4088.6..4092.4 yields 63.6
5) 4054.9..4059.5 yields 64.4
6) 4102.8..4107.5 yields 52.4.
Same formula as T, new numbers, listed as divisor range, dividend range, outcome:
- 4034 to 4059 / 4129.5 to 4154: 0.99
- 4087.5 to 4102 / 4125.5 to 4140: 1.10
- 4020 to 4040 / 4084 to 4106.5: 0.89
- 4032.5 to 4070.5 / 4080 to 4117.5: 0.93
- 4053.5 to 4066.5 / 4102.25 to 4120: 0.93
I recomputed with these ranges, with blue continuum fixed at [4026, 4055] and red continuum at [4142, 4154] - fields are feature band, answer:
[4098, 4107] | 2.0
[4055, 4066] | 0.0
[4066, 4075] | 0.1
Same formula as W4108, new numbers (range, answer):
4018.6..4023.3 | 64.1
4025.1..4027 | 64.3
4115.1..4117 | 63.6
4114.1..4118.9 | 63.6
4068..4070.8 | 63.3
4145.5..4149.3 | 63.7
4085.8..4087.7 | 63.8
